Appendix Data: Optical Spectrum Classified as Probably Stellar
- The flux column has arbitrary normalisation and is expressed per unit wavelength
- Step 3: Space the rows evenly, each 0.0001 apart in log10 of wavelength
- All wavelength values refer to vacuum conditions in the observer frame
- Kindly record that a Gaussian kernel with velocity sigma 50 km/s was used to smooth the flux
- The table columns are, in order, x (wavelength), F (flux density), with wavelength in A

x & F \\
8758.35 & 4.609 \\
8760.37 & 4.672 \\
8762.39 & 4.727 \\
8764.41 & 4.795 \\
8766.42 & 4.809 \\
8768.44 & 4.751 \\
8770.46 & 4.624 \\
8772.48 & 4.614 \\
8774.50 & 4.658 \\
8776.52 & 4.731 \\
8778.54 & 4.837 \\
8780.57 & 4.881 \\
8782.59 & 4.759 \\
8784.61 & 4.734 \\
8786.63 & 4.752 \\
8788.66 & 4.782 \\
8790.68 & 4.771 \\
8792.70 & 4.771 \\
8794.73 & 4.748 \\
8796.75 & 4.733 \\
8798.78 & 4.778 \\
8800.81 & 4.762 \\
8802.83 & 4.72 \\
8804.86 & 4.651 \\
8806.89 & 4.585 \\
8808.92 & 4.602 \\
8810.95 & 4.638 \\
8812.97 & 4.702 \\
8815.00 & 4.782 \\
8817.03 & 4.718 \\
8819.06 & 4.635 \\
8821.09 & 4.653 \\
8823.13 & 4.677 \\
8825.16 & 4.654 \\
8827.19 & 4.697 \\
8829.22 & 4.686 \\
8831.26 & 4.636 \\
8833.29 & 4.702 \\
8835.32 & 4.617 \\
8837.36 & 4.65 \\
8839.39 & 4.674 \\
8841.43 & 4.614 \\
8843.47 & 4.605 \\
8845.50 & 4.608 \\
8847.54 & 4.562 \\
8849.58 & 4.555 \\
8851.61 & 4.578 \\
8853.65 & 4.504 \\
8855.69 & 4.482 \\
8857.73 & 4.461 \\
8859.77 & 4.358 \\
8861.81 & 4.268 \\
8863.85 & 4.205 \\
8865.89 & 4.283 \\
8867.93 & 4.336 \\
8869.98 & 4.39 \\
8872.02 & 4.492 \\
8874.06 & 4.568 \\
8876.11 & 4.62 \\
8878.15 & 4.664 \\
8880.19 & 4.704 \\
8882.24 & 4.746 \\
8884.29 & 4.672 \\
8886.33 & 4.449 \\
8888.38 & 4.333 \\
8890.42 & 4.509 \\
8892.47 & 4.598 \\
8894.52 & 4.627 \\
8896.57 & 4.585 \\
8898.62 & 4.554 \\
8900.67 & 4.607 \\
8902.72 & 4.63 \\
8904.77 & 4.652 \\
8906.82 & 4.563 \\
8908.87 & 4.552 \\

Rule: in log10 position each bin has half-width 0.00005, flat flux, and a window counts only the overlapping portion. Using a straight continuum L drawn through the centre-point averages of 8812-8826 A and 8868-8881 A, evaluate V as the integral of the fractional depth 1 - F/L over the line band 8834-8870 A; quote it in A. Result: 0.9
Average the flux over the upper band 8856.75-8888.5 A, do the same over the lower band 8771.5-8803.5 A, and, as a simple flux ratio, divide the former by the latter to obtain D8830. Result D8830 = 0.94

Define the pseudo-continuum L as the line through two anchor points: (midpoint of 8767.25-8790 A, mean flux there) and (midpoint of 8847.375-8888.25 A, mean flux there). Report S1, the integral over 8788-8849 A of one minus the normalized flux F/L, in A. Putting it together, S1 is -0.7 A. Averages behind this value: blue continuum 4.74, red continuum 4.49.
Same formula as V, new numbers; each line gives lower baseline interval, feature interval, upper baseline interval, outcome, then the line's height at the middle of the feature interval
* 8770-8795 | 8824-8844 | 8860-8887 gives -0.2 A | 4.6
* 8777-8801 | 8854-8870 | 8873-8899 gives 1.0 A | 4.63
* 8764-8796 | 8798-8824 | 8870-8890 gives 0.1 A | 4.7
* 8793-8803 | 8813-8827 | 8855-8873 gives -0.2 A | 4.62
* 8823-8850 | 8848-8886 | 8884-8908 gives 0.9 A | 4.6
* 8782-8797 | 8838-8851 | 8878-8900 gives 0.2 A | 4.66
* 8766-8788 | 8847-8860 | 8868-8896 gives 0.3 A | 4.61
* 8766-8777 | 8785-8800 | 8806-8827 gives -0.3 A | 4.68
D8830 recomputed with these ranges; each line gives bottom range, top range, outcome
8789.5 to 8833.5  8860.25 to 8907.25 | 0.96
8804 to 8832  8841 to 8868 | 0.96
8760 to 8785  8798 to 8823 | 0.99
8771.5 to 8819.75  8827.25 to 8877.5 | 0.96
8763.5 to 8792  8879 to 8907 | 0.97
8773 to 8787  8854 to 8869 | 0.91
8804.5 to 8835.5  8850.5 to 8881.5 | 0.96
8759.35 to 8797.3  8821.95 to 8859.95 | 0.97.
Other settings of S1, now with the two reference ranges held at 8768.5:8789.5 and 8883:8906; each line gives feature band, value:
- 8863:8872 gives 0.5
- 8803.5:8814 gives 0.1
